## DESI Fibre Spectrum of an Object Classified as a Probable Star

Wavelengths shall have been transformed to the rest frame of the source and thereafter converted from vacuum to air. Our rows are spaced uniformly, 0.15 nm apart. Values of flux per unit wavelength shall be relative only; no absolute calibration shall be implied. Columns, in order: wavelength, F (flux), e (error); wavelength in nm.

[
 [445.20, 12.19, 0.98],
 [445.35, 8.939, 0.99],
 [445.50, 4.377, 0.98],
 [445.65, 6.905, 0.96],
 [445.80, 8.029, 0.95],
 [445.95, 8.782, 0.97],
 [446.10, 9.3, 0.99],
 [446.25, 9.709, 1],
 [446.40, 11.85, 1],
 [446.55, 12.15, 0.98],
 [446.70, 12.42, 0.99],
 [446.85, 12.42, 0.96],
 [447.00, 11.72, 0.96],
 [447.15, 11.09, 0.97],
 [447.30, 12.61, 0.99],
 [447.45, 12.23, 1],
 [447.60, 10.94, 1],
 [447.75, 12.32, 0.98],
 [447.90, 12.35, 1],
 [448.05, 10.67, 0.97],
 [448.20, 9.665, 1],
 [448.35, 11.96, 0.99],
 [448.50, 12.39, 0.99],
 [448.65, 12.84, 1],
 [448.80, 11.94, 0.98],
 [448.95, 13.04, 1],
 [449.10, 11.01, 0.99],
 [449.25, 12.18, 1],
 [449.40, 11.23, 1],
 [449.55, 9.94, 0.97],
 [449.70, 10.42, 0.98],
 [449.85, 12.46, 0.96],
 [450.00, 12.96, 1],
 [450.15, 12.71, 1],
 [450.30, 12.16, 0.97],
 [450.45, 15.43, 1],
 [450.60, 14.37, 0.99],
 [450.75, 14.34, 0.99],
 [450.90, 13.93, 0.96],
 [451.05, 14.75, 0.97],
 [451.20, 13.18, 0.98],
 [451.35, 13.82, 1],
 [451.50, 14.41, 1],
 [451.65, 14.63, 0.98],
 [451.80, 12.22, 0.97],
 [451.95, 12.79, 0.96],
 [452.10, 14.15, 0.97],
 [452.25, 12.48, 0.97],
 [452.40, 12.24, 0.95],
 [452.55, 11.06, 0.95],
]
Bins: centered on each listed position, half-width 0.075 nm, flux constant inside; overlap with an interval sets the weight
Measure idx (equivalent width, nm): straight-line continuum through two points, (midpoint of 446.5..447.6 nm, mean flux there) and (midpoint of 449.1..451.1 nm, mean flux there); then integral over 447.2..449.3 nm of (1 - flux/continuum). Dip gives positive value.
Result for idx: 0.08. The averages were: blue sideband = 12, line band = 11.9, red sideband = 12.7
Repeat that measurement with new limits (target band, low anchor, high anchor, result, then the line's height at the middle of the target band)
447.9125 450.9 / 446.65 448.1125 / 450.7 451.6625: 0.19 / 13.1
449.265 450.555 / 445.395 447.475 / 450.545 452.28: 0.05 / 12.7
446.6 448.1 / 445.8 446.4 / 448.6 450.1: -0.23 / 10.3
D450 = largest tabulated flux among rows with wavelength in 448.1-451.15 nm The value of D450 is 15.43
